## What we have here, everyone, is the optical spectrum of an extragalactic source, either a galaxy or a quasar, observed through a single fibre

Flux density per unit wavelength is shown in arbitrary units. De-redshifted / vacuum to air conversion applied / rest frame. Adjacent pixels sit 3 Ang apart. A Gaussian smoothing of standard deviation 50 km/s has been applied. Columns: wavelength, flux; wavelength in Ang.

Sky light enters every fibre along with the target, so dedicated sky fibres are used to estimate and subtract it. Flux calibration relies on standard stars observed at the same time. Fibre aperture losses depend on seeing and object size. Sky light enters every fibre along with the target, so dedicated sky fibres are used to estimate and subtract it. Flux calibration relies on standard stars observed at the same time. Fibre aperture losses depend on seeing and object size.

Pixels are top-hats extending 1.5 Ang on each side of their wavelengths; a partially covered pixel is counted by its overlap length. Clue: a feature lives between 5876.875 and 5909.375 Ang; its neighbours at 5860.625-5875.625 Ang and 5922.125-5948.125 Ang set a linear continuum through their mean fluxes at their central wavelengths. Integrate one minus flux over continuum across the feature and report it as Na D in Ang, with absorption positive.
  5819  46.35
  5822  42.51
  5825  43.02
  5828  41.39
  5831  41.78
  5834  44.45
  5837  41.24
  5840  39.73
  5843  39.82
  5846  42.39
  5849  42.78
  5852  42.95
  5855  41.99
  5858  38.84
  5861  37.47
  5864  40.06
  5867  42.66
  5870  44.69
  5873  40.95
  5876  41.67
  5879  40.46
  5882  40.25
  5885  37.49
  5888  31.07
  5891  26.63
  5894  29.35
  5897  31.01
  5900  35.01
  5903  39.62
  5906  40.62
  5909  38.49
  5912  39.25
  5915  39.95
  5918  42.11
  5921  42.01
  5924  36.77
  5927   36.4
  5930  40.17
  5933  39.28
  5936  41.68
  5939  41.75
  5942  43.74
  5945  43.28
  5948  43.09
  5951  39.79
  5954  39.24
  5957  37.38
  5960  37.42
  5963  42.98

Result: 4.5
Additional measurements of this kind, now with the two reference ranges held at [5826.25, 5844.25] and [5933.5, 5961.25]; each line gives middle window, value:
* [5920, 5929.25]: 0.6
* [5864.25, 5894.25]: 2.4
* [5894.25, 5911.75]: 1.9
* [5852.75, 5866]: 0.5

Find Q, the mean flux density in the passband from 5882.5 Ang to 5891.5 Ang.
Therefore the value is 33.2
